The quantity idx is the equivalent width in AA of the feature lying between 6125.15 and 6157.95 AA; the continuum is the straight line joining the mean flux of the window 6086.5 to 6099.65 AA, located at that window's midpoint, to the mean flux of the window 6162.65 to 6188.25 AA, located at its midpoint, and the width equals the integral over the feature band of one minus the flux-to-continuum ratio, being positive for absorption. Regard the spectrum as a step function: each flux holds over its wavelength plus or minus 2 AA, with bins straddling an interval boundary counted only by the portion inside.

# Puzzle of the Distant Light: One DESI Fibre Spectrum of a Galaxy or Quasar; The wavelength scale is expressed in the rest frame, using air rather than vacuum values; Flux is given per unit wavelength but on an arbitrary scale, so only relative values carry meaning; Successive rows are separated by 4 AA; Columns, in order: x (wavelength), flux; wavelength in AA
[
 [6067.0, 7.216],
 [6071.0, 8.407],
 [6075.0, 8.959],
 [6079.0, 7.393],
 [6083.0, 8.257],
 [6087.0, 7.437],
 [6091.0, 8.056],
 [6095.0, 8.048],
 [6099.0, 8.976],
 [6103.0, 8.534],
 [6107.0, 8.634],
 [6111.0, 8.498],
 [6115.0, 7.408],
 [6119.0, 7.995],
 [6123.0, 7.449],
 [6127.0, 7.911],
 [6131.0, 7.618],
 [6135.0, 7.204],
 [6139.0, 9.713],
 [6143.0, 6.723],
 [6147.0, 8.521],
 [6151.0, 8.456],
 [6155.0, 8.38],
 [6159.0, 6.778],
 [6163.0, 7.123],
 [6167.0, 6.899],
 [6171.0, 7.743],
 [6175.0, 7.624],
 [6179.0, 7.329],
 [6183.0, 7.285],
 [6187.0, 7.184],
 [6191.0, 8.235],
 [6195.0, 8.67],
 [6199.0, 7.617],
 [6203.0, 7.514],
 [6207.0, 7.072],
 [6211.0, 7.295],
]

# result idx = -1.6 AA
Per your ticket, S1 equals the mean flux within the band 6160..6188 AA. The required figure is 7.3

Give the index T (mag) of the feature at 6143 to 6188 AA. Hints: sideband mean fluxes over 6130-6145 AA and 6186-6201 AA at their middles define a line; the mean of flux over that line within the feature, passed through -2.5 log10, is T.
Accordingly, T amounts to 0.05 mag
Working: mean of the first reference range 7.83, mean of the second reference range 7.98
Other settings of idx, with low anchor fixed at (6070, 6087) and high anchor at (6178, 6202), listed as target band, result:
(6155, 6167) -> 1.0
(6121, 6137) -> 0.8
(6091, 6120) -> -0.9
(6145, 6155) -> -0.7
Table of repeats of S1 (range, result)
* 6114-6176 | 7.73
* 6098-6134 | 8.06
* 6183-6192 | 7.56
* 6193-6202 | 8.07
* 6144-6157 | 8.32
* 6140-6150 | 7.91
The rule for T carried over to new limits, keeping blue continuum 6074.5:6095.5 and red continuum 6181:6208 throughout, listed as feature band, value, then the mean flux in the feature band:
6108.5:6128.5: 0.00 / 7.87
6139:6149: -0.03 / 8.04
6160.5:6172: 0.08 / 7.19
